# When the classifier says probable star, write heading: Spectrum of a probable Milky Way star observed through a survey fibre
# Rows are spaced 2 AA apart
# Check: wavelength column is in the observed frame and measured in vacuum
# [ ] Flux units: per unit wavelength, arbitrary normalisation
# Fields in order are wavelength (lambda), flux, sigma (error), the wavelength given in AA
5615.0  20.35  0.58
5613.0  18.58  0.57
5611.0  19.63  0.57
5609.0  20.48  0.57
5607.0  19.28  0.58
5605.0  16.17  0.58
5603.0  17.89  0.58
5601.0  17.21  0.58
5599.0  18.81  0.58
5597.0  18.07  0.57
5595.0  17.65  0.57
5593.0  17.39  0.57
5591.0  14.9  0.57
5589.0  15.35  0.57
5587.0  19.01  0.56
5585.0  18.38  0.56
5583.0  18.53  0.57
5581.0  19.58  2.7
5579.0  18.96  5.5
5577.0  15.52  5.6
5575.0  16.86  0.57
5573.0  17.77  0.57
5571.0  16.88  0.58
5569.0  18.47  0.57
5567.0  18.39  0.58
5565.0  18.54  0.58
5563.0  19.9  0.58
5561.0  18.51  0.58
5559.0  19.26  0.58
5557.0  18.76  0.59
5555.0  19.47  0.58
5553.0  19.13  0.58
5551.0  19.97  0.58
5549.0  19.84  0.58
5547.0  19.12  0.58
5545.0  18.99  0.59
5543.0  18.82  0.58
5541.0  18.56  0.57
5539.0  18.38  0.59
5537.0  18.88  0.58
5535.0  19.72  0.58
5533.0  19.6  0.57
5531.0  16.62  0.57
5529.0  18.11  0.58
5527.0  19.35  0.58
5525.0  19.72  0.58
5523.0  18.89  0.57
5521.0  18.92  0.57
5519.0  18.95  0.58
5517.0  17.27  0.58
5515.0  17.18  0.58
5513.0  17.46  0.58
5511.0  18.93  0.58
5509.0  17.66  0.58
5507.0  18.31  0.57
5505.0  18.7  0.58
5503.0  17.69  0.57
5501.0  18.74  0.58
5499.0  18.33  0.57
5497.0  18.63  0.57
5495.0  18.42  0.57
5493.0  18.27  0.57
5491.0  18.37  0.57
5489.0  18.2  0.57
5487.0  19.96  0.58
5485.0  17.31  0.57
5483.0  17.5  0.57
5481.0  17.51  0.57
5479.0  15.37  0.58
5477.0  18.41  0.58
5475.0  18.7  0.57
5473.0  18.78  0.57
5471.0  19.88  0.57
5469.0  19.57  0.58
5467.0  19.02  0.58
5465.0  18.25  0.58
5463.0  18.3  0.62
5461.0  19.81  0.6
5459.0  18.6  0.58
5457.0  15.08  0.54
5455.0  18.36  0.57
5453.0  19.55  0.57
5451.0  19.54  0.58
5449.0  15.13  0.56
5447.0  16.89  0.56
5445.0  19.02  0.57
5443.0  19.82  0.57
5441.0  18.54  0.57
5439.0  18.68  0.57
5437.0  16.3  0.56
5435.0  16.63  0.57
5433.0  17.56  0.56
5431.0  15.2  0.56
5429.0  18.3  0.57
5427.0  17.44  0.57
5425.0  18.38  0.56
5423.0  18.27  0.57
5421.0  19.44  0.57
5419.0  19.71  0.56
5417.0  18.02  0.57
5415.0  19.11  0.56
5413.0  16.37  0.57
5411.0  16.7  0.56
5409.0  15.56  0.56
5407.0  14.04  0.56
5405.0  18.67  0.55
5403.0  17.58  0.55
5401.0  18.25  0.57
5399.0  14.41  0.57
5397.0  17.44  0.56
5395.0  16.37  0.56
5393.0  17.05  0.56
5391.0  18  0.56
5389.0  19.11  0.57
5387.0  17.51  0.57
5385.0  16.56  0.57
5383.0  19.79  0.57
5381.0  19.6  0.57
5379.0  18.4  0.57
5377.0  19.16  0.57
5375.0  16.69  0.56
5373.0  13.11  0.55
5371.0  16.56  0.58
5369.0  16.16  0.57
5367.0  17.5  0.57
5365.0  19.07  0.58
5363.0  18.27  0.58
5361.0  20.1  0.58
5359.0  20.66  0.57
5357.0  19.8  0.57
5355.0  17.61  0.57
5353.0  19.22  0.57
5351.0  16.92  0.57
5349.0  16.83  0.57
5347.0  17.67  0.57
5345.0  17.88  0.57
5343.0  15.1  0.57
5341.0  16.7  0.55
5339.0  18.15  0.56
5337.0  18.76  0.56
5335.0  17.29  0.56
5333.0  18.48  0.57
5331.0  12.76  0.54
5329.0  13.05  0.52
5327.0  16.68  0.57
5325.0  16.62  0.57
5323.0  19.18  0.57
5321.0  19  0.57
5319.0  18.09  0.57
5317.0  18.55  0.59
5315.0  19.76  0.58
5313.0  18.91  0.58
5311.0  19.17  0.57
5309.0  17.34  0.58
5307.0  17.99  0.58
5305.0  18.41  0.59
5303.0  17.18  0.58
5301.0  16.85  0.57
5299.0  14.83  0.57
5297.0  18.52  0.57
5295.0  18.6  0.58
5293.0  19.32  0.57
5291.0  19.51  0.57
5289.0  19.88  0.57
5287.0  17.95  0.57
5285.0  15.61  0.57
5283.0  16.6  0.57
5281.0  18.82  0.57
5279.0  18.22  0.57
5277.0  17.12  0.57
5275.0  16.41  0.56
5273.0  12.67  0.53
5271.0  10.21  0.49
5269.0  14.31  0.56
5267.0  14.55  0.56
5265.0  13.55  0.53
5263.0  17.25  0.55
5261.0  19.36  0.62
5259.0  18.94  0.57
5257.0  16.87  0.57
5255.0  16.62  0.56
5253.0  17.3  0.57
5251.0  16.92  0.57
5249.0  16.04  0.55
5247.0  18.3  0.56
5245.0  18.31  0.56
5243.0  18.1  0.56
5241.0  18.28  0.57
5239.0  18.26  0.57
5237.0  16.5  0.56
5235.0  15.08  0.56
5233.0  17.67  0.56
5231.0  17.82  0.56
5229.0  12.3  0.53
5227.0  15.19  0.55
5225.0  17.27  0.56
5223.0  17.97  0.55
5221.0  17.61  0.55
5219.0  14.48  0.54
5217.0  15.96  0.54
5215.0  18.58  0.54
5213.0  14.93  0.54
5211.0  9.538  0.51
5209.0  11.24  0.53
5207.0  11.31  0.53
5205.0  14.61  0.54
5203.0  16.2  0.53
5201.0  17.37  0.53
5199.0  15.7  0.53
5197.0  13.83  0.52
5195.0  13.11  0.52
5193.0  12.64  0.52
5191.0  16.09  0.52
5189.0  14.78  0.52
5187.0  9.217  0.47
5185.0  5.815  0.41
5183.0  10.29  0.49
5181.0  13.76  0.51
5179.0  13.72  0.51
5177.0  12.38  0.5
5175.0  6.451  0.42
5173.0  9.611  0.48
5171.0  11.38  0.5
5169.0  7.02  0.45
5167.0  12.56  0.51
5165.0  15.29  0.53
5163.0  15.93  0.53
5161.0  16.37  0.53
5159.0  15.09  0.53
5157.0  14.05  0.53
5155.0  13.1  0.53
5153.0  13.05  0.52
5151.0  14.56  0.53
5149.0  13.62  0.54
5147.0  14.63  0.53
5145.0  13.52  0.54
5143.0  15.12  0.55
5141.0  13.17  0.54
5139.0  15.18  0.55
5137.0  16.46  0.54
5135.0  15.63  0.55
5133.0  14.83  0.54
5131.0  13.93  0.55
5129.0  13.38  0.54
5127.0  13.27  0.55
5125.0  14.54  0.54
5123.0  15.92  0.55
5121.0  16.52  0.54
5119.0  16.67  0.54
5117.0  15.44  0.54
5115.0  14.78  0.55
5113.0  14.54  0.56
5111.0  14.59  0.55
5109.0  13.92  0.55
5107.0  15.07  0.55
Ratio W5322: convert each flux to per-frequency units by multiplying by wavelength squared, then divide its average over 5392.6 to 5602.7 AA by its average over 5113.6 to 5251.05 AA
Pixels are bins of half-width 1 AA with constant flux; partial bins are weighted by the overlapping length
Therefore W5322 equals 1.4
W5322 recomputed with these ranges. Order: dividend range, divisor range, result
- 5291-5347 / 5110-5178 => 1.35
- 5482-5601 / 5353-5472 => 1.08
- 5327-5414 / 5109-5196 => 1.39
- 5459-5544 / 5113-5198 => 1.56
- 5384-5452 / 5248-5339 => 1.07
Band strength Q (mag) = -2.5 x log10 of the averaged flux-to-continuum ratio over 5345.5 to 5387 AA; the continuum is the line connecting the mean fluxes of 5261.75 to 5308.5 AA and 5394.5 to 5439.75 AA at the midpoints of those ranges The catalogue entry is -0.05 mag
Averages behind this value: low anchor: 16.7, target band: 18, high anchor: 17.3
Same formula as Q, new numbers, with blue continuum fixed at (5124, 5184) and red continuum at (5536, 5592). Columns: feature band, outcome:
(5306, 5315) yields -0.207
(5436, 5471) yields -0.078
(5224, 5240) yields -0.136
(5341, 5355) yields -0.098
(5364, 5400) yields -0.077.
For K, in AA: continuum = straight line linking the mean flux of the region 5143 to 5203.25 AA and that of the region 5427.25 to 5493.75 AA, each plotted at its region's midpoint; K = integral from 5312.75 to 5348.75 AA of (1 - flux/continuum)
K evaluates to -3.5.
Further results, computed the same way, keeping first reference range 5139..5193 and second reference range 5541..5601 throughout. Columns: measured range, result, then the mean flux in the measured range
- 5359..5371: -2.2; 18.3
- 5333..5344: -1.6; 17.3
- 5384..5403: -1.6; 17.2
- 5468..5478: -1.2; 19.1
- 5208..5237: -4.1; 15.4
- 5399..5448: -4.0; 17.6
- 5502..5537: -1.7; 18.4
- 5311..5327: -3.9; 18.5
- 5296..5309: -2.4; 17.3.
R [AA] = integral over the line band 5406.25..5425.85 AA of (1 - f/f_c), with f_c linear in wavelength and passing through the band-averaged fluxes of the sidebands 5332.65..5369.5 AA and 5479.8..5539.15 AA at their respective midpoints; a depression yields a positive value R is 0.62 AA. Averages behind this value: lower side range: 18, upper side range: 18.4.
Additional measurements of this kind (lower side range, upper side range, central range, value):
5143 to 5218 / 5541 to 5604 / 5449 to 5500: -4.0 AA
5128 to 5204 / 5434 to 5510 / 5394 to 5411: 0.6 AA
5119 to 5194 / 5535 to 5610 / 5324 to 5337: -0.5 AA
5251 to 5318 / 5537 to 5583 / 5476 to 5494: 0.4 AA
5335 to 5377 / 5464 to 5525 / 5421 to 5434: 0.2 AA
